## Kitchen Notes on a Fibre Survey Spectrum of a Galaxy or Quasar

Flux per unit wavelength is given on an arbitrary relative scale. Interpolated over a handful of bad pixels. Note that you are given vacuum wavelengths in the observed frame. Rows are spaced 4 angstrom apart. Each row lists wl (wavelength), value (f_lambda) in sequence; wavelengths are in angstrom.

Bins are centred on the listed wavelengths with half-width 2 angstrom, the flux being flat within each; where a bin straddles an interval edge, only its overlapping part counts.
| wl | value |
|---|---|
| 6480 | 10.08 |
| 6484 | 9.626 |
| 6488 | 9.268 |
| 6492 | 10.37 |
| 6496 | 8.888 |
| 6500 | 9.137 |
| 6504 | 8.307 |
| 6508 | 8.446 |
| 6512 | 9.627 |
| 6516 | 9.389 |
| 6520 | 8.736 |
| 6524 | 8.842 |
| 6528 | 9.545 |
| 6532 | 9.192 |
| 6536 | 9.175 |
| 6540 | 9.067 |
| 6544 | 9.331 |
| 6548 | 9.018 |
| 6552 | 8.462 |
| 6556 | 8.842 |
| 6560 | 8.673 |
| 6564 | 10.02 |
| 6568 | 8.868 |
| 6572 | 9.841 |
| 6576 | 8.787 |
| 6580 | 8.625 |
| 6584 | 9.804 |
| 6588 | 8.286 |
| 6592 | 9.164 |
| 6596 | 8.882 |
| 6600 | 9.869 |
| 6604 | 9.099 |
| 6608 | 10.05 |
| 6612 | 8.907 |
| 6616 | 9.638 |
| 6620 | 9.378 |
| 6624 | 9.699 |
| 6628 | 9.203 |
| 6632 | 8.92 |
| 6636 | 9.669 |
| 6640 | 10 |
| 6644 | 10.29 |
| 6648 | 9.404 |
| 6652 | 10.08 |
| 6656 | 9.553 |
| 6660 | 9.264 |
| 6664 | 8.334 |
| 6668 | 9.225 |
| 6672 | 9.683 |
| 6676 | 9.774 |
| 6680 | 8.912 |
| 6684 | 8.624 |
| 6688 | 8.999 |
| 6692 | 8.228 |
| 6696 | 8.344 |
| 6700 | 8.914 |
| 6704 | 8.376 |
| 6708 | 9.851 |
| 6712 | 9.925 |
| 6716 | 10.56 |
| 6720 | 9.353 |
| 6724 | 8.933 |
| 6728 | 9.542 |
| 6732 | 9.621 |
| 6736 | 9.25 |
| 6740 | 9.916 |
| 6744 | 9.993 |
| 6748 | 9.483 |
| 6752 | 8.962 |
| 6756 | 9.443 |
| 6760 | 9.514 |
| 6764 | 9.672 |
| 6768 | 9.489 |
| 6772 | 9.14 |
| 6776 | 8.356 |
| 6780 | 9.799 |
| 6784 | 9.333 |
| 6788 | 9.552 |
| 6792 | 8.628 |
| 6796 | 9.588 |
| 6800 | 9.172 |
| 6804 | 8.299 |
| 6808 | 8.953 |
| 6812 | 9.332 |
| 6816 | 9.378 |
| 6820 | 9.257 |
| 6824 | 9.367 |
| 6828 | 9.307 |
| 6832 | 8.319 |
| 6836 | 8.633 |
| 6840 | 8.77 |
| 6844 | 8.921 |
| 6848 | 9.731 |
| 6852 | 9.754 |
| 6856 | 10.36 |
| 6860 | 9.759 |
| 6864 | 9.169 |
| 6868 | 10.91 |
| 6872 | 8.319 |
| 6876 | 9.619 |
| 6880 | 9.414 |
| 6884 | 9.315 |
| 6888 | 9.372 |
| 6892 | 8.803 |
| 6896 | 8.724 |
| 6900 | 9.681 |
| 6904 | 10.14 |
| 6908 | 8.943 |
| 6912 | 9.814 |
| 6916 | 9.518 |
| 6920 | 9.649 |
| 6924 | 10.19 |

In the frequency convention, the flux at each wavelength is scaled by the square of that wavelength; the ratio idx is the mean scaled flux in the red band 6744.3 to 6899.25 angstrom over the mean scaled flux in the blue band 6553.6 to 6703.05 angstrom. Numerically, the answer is 1.06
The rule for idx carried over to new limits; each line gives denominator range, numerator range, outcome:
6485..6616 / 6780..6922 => 1.11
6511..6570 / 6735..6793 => 1.10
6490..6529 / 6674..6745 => 1.08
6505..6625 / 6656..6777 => 1.06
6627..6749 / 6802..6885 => 1.04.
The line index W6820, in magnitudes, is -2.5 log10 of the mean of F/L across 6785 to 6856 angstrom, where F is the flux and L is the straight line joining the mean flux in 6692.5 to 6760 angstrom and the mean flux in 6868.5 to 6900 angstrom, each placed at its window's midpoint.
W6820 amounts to 0.01 mag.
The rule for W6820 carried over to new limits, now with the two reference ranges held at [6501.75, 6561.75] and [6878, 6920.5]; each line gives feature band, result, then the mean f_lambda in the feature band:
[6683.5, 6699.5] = 0.07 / 8.58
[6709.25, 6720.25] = -0.10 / 10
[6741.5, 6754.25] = -0.03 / 9.5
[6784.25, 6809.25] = 0.03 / 9.06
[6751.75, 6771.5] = -0.02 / 9.44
